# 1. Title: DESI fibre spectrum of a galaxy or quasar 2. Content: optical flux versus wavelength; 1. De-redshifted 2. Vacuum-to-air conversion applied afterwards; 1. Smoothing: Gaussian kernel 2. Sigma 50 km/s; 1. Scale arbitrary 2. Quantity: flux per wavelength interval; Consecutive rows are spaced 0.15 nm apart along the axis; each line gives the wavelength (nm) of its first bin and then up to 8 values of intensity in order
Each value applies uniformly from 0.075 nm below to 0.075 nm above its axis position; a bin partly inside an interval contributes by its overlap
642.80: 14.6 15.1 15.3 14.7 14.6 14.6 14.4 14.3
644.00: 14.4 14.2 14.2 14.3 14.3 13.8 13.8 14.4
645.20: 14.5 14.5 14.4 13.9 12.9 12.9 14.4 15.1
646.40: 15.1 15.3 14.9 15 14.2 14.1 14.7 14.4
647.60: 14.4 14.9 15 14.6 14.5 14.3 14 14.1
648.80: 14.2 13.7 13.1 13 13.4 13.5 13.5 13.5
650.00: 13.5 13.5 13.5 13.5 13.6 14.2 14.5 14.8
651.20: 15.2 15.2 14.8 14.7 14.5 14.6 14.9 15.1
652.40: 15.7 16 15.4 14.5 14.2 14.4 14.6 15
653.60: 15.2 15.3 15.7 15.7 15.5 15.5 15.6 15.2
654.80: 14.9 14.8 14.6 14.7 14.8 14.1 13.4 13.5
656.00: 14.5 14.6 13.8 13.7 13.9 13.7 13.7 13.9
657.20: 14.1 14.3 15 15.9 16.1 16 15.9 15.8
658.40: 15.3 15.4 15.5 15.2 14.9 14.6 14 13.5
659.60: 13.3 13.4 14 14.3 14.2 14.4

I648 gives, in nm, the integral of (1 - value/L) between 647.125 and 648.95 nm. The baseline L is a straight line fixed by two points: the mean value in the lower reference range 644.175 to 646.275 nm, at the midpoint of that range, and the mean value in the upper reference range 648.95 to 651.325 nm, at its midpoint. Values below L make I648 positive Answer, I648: -0.07 nm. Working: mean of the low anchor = 14.1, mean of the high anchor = 13.8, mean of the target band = 14.4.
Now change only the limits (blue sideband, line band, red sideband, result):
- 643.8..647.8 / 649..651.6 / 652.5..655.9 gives 0.13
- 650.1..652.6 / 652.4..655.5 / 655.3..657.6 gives -0.16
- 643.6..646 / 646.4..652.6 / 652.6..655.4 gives 0.10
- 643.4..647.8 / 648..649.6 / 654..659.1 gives 0.07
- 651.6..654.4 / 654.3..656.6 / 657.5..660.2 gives 0.08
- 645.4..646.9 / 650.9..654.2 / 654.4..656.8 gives -0.15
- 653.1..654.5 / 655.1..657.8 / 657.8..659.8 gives 0.14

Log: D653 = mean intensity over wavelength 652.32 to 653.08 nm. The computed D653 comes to 15.2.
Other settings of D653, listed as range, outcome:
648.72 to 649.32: 13.5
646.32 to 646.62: 15.2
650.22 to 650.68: 13.5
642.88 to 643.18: 15.2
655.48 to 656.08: 13.9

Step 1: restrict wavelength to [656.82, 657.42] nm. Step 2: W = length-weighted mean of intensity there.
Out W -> 14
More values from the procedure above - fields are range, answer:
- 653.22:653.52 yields 14.8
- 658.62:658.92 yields 15.4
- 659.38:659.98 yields 13.6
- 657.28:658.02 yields 15.5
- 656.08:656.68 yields 14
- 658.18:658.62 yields 15.5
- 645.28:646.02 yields 13.7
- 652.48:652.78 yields 15.7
